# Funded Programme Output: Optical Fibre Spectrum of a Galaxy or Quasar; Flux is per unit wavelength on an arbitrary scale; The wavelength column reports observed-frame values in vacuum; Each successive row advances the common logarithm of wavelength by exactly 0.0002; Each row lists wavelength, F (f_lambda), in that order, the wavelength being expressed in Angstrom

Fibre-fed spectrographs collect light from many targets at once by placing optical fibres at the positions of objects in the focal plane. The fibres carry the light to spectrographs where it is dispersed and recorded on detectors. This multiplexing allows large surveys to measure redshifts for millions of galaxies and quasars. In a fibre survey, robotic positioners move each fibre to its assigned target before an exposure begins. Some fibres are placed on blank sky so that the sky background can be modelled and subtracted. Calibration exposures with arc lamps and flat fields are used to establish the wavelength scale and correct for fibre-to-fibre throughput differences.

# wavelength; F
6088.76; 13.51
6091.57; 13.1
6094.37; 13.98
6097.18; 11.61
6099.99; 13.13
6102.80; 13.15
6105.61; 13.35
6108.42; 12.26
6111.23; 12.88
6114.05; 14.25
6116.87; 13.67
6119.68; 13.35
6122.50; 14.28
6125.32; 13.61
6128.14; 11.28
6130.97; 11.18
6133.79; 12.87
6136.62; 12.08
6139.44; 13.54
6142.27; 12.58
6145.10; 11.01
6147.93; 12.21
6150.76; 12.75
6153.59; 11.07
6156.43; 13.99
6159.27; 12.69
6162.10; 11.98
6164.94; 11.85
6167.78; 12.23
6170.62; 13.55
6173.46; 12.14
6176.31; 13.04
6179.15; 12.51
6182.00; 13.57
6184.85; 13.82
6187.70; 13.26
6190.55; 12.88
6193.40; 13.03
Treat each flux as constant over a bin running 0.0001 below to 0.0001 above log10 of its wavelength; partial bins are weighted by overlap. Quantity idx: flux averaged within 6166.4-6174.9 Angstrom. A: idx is 12.6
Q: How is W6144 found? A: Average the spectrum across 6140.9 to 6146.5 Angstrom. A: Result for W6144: 11.8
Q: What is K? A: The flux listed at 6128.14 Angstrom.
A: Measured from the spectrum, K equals 11.28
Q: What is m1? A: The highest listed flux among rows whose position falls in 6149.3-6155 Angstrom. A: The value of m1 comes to 12.75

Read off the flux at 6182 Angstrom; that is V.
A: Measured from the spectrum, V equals 13.57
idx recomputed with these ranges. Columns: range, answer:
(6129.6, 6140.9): 12.4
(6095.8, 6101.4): 12.4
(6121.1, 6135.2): 12.6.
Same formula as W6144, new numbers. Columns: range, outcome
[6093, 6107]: 13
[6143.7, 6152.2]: 12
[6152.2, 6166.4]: 12.3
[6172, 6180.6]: 12.6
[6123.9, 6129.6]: 12.4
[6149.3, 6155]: 11.9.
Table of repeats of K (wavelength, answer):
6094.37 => 13.98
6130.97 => 11.18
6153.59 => 11.07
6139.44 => 13.54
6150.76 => 12.75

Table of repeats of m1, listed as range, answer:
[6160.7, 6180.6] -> 13.55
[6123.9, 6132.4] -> 13.61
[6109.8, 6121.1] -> 14.25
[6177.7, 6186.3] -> 13.82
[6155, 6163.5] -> 13.99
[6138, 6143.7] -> 13.54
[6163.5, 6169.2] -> 12.23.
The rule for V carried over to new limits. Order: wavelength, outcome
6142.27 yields 12.58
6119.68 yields 13.35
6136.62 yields 12.08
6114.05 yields 14.25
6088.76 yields 13.51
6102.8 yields 13.15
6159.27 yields 12.69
